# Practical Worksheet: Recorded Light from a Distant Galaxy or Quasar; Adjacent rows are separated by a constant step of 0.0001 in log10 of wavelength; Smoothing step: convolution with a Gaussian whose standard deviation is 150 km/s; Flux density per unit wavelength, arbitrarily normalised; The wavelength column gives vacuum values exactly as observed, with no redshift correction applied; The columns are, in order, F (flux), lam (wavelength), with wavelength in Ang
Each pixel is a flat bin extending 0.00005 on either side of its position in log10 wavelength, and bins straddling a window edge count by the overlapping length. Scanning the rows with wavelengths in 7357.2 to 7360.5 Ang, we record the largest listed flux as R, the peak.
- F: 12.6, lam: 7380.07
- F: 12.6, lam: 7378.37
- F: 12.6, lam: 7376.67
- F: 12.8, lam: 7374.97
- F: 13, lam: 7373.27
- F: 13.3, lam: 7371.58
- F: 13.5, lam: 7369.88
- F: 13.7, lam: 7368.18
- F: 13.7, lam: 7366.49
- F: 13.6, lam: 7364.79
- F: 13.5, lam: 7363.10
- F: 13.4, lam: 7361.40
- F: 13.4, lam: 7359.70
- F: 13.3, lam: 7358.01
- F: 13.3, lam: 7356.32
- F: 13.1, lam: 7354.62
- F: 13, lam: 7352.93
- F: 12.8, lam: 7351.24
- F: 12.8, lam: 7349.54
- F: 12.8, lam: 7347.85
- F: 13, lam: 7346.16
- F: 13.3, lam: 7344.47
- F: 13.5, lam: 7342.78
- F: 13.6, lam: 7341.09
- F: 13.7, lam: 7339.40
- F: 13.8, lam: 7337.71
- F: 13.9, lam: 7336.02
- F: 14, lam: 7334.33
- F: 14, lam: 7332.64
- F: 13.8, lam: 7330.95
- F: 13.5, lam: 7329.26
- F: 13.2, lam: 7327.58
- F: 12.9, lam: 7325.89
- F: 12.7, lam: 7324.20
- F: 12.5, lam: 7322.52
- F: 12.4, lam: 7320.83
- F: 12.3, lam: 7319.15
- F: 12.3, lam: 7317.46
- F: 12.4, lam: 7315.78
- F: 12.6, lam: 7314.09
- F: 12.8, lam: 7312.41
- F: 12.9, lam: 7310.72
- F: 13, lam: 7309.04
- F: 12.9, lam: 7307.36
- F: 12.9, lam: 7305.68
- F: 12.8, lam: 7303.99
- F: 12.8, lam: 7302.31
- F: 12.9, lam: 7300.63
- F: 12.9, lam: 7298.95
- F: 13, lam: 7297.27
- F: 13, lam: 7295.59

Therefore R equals 13.4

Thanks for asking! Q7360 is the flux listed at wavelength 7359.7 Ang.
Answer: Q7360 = 13.4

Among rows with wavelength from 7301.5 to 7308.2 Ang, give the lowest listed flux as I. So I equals 12.8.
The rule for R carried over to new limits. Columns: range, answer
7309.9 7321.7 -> 12.9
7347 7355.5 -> 13.1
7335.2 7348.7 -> 13.9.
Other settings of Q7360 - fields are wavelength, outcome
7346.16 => 13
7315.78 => 12.4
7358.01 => 13.3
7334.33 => 14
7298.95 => 12.9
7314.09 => 12.6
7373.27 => 13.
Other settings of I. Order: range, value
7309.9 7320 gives 12.3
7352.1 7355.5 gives 13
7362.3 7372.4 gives 13.3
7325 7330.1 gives 12.9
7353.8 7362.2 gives 13.1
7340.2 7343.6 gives 13.5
